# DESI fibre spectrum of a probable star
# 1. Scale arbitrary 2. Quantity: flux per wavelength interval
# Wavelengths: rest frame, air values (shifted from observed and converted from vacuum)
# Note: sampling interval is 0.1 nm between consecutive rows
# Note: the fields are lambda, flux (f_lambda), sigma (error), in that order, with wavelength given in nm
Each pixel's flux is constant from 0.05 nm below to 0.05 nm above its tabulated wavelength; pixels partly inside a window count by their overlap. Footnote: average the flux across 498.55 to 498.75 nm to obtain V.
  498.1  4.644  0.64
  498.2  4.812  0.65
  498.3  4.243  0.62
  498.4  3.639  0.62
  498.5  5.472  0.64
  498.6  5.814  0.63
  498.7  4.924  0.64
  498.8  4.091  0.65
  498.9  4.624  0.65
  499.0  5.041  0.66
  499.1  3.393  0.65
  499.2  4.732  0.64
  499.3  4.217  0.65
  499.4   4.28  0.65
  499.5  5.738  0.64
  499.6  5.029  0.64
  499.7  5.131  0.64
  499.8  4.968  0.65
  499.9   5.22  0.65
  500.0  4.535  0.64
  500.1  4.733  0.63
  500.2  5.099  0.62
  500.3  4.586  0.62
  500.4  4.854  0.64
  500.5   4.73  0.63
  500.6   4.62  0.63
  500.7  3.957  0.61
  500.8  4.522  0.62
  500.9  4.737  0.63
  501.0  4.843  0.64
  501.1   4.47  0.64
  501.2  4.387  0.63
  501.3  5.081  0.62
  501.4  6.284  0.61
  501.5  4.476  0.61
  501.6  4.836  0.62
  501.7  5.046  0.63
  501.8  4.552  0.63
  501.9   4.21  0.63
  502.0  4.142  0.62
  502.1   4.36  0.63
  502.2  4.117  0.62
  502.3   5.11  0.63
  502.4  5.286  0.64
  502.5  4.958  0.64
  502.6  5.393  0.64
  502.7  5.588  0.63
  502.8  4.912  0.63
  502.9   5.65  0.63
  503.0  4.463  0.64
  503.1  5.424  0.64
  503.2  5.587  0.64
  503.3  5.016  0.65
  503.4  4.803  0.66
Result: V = 5.37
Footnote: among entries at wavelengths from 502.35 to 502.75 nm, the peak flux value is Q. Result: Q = 5.588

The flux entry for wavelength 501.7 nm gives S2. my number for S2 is 5.046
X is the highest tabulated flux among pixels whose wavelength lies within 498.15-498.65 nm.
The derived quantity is 5.814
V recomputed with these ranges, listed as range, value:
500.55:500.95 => 4.46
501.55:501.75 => 4.94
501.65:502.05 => 4.49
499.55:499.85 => 5.04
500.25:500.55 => 4.72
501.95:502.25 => 4.21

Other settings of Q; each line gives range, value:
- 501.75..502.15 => 4.552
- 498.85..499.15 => 5.041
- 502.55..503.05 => 5.65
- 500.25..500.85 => 4.854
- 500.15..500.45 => 5.099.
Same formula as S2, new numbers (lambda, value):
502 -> 4.142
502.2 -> 4.117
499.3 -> 4.217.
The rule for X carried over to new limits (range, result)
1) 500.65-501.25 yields 4.843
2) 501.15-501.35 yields 5.081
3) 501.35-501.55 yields 6.284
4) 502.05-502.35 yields 5.11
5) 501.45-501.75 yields 5.046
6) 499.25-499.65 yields 5.738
